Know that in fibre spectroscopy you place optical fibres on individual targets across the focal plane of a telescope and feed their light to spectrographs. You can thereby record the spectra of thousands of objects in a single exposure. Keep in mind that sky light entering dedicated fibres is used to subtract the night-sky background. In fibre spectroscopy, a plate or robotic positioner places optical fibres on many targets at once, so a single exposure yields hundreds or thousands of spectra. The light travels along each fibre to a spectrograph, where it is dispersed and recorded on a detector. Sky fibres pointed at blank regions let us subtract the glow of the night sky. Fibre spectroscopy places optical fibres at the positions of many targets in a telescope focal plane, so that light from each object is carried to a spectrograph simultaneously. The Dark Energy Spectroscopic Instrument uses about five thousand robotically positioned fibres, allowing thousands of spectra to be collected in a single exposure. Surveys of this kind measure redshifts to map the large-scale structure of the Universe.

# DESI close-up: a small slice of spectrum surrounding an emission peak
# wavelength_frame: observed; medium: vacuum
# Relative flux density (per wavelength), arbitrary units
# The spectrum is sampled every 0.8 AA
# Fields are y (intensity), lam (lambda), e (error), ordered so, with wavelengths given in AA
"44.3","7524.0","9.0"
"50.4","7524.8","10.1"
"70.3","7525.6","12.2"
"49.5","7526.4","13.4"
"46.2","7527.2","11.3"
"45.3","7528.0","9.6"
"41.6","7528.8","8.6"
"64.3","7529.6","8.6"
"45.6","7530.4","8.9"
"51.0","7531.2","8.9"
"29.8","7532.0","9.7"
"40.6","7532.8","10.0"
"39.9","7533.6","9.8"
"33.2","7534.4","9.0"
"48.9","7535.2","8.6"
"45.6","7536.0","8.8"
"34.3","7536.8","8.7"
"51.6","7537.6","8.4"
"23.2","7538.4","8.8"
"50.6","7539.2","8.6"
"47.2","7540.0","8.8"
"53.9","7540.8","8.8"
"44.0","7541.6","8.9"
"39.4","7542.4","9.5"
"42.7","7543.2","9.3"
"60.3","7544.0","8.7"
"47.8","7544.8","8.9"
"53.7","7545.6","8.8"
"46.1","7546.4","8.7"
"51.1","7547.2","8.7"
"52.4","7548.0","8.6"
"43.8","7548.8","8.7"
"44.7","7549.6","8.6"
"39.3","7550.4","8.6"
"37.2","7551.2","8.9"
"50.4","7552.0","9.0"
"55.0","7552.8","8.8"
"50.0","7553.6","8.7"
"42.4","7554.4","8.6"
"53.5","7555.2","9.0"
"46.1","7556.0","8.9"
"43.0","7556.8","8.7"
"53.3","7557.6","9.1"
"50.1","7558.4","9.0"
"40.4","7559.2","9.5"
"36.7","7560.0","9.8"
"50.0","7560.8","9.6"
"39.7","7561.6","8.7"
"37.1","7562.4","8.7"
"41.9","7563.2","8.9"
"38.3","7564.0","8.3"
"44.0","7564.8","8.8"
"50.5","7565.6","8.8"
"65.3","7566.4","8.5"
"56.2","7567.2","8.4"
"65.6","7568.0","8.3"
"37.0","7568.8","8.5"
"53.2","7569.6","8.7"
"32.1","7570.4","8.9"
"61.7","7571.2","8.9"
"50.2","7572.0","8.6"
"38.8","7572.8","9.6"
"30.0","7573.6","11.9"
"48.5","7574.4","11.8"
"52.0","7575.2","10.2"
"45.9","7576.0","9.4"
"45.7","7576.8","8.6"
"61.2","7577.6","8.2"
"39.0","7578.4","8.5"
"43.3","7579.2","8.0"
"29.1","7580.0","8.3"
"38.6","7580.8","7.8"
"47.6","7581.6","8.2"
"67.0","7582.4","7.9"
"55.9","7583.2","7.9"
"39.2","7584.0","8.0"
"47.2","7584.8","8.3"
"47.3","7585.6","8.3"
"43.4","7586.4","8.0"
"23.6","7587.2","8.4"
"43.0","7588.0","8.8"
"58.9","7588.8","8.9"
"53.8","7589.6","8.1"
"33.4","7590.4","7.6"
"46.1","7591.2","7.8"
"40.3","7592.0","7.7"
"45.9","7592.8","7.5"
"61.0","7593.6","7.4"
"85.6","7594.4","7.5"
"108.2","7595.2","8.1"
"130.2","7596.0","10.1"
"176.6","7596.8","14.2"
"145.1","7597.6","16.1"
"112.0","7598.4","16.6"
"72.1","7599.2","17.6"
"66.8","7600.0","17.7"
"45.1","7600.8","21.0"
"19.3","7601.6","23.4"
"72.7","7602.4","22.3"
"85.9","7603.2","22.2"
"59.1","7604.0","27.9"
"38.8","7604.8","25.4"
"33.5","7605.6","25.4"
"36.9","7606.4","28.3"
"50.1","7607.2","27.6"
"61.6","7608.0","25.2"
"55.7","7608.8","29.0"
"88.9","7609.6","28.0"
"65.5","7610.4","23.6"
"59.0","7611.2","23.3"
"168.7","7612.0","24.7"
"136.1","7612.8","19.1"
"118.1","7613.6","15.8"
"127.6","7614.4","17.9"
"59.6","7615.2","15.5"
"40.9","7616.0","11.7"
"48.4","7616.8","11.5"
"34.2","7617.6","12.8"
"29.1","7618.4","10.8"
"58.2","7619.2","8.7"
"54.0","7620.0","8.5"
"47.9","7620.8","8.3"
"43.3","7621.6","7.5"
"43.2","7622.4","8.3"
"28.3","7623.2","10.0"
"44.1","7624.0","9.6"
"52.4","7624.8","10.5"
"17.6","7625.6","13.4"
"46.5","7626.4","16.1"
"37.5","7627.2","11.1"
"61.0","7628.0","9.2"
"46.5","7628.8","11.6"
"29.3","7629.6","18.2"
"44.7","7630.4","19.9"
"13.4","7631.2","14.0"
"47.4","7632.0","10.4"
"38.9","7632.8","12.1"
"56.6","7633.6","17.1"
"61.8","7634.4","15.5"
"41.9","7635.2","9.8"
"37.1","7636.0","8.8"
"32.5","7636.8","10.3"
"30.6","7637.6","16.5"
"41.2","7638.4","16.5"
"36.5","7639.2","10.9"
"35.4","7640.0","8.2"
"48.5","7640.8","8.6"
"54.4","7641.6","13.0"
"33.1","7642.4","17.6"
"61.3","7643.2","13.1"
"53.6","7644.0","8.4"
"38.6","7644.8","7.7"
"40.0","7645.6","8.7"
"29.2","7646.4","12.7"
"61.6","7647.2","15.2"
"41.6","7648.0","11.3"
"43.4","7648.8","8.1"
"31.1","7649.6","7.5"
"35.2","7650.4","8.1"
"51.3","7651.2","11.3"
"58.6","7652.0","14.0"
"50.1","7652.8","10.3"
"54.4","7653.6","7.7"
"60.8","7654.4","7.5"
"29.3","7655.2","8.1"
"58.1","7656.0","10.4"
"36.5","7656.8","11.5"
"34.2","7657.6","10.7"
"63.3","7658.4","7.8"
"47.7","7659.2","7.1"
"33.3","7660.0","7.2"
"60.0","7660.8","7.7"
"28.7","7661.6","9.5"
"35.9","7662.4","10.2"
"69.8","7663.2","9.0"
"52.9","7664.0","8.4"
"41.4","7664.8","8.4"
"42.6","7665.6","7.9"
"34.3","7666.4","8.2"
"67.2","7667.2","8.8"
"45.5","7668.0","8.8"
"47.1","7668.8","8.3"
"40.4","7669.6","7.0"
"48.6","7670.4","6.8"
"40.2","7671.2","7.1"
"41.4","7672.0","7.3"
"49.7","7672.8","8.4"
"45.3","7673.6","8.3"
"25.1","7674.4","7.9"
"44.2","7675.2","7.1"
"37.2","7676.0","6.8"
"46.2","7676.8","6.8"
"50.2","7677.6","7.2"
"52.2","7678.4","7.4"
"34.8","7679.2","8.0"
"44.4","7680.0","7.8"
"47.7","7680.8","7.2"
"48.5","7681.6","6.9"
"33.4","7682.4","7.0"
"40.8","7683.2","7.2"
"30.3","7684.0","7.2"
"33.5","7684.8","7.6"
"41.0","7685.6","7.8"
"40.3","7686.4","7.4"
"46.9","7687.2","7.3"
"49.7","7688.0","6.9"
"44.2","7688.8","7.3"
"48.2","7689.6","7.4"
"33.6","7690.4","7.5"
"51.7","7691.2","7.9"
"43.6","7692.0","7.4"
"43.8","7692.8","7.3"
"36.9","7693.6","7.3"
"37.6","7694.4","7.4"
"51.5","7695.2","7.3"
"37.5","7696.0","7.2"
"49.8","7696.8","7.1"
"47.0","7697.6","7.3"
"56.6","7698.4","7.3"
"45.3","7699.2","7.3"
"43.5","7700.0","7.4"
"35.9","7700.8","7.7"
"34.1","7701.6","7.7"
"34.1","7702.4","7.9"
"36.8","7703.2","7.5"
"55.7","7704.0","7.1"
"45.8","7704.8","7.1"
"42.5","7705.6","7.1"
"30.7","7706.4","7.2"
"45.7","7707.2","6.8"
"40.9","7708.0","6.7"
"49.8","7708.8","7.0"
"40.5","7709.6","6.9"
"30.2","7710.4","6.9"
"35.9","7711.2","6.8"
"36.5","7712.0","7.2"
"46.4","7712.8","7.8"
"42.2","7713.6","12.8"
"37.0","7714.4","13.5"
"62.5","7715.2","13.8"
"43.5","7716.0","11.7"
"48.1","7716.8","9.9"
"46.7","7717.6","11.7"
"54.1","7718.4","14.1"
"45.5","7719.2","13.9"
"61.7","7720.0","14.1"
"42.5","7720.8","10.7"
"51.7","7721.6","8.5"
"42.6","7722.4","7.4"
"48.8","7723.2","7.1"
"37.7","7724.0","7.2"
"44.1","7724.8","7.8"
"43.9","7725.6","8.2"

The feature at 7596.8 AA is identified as [S II]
